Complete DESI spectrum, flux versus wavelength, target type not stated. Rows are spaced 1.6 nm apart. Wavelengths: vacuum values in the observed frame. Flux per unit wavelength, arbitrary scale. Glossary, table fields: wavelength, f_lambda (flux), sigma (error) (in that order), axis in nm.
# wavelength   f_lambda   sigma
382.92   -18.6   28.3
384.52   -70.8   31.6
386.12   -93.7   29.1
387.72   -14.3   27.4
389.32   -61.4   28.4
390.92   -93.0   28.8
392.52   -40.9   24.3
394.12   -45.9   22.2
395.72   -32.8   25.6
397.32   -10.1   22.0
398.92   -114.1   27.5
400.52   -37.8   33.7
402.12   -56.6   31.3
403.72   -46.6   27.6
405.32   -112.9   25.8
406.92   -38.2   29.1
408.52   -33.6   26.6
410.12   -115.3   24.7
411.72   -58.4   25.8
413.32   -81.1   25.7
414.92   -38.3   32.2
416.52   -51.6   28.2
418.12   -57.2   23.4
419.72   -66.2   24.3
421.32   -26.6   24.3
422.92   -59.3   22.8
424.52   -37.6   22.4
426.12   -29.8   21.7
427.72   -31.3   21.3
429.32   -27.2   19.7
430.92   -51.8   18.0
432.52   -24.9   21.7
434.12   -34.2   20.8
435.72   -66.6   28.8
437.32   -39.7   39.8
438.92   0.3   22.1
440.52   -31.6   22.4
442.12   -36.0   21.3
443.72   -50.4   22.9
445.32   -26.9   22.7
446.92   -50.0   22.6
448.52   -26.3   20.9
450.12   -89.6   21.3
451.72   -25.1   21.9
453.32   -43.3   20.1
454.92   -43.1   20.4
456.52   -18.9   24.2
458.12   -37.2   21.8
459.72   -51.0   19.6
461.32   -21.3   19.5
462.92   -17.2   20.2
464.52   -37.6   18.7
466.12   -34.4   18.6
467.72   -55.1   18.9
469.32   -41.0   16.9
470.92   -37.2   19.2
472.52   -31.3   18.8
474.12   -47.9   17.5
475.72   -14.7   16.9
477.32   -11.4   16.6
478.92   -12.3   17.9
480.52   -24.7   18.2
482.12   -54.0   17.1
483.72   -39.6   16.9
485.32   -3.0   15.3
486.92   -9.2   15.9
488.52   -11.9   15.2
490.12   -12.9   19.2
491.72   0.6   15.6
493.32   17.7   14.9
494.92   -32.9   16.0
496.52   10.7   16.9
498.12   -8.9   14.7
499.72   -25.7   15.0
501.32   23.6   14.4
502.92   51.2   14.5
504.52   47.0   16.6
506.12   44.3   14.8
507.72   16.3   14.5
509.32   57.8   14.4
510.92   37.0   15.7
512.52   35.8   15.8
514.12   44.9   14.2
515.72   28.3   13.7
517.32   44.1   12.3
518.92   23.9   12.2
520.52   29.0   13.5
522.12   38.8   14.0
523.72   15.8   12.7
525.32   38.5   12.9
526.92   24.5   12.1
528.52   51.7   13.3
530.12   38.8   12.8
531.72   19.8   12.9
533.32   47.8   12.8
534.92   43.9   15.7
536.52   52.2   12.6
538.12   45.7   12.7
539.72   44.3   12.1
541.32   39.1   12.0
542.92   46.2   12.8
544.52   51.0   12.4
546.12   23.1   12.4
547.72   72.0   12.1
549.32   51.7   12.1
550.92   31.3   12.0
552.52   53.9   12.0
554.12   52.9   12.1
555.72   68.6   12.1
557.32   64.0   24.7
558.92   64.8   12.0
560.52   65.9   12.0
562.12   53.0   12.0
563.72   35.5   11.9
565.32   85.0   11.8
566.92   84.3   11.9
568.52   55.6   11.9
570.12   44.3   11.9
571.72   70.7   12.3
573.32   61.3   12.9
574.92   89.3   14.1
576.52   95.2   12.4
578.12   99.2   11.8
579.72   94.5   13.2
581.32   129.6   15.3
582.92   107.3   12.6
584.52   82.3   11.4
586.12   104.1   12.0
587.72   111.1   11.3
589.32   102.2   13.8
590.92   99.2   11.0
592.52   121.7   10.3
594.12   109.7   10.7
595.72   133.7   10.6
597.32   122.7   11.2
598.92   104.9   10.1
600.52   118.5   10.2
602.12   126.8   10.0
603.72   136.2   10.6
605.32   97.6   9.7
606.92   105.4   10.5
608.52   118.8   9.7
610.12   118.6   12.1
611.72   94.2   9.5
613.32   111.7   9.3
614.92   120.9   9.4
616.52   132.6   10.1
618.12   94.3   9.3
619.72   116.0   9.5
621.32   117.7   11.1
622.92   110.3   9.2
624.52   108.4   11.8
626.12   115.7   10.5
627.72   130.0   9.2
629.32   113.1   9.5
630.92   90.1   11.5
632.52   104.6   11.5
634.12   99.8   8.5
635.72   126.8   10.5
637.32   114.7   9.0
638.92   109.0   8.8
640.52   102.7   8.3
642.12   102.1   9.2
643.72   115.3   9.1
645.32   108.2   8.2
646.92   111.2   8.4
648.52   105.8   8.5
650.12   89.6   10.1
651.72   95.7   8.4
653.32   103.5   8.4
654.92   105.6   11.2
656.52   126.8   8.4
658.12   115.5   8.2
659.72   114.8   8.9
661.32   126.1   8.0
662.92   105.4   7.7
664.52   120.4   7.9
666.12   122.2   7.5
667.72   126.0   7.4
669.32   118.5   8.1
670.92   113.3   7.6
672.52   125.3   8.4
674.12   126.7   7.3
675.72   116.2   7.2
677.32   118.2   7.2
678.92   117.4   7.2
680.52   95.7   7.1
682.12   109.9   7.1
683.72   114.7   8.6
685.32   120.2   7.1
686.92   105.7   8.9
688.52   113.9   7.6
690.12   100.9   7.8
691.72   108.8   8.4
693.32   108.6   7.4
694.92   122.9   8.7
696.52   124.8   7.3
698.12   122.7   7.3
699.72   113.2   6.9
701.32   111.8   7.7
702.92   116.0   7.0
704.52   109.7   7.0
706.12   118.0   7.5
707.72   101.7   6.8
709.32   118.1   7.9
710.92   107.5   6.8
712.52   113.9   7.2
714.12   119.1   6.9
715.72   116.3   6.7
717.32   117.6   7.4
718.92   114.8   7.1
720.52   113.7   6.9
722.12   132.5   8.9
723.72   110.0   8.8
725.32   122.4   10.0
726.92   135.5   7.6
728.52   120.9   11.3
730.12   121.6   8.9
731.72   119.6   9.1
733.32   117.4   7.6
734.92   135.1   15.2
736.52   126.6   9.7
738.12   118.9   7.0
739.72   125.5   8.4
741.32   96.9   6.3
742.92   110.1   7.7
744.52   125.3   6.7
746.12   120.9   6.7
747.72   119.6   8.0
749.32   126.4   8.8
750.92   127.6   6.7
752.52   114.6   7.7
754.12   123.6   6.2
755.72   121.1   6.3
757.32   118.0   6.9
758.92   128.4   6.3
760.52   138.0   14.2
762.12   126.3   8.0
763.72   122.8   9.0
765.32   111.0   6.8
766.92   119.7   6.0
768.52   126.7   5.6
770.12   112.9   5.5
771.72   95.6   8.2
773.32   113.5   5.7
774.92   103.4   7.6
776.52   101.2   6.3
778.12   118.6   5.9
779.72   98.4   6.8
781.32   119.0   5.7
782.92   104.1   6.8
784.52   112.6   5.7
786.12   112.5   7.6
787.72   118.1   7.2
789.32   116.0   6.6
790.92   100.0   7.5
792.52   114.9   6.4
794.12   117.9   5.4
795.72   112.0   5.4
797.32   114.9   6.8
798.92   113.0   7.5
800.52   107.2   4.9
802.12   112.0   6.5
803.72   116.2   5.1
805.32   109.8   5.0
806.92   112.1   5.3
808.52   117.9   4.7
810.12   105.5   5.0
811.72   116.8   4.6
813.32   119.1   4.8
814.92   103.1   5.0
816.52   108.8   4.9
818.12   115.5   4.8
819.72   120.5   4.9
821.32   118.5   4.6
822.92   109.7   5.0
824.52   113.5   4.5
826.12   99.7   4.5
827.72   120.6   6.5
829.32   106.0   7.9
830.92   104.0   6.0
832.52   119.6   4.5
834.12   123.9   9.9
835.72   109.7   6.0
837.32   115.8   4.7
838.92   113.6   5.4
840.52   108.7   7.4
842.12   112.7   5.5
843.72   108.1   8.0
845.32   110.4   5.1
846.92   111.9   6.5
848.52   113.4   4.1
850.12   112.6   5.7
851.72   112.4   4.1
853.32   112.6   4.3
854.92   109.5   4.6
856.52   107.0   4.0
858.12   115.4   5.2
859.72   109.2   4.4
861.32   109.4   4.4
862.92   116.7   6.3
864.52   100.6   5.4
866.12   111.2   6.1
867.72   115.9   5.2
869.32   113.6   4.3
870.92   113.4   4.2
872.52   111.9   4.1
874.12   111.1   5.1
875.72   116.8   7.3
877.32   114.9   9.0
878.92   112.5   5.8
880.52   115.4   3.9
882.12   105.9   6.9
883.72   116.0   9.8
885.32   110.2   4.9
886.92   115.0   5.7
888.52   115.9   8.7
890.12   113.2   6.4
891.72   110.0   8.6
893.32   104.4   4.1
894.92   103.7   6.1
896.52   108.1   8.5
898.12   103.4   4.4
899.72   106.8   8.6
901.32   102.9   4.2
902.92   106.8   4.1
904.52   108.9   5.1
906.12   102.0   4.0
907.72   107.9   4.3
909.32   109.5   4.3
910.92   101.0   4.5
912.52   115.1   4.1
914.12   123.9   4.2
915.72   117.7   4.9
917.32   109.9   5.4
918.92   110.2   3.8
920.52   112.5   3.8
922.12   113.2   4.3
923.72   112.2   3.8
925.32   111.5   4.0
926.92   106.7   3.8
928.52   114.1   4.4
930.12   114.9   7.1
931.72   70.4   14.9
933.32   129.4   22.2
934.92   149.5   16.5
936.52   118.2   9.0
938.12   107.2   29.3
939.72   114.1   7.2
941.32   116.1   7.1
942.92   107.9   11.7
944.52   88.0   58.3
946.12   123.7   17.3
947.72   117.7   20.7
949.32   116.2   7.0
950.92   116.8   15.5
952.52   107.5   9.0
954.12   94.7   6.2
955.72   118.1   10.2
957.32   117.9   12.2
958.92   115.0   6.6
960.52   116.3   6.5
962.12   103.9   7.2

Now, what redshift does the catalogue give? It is 0.26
